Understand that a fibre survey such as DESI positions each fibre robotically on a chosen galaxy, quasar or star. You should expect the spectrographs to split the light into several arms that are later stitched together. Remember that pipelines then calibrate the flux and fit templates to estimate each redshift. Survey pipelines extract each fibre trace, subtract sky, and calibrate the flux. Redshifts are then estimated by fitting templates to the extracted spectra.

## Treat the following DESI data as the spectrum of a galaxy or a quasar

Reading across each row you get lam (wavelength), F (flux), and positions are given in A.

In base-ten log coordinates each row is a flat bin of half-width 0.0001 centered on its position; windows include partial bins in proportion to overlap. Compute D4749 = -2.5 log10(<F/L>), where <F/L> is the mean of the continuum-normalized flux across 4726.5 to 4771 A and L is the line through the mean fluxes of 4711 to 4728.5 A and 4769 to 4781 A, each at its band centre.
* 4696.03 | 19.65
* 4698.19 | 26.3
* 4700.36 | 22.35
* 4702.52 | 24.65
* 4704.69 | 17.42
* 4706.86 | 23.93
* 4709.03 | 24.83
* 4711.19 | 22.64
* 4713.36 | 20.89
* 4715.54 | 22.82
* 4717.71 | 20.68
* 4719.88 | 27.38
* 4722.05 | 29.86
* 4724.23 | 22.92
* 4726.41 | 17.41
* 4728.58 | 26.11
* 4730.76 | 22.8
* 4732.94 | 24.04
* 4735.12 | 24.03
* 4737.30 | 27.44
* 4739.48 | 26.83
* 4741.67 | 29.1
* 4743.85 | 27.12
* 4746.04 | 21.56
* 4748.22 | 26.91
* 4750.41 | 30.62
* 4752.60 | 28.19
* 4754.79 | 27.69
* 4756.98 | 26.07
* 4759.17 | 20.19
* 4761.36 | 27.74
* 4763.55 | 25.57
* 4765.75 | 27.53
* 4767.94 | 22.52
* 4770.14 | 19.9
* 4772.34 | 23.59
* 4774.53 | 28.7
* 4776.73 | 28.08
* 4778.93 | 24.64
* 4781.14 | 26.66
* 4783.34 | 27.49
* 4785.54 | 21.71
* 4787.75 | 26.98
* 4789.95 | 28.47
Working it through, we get -0.05 mag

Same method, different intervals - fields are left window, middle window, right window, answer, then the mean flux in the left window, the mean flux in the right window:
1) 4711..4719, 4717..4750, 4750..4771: -0.081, 21.8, 25.5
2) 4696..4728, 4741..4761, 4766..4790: -0.086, 23.1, 25.3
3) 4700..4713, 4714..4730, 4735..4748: 0.018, 22.6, 26.2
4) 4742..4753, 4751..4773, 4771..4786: 0.060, 27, 25.9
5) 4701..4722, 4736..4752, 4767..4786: -0.129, 23.2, 24.9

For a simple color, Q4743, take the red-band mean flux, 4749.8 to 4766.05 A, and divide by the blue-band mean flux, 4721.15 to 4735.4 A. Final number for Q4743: 1.1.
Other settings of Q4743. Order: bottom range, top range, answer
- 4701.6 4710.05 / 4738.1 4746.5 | 1.17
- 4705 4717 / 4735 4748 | 1.16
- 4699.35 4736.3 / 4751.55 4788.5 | 1.10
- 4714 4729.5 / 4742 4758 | 1.14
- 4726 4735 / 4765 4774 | 1.02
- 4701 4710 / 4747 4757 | 1.24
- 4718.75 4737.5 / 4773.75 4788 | 1.07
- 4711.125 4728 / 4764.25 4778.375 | 1.08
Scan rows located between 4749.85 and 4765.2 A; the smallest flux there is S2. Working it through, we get 20.19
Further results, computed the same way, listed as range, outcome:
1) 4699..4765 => 17.41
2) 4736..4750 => 21.56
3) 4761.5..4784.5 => 19.9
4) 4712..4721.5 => 20.68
